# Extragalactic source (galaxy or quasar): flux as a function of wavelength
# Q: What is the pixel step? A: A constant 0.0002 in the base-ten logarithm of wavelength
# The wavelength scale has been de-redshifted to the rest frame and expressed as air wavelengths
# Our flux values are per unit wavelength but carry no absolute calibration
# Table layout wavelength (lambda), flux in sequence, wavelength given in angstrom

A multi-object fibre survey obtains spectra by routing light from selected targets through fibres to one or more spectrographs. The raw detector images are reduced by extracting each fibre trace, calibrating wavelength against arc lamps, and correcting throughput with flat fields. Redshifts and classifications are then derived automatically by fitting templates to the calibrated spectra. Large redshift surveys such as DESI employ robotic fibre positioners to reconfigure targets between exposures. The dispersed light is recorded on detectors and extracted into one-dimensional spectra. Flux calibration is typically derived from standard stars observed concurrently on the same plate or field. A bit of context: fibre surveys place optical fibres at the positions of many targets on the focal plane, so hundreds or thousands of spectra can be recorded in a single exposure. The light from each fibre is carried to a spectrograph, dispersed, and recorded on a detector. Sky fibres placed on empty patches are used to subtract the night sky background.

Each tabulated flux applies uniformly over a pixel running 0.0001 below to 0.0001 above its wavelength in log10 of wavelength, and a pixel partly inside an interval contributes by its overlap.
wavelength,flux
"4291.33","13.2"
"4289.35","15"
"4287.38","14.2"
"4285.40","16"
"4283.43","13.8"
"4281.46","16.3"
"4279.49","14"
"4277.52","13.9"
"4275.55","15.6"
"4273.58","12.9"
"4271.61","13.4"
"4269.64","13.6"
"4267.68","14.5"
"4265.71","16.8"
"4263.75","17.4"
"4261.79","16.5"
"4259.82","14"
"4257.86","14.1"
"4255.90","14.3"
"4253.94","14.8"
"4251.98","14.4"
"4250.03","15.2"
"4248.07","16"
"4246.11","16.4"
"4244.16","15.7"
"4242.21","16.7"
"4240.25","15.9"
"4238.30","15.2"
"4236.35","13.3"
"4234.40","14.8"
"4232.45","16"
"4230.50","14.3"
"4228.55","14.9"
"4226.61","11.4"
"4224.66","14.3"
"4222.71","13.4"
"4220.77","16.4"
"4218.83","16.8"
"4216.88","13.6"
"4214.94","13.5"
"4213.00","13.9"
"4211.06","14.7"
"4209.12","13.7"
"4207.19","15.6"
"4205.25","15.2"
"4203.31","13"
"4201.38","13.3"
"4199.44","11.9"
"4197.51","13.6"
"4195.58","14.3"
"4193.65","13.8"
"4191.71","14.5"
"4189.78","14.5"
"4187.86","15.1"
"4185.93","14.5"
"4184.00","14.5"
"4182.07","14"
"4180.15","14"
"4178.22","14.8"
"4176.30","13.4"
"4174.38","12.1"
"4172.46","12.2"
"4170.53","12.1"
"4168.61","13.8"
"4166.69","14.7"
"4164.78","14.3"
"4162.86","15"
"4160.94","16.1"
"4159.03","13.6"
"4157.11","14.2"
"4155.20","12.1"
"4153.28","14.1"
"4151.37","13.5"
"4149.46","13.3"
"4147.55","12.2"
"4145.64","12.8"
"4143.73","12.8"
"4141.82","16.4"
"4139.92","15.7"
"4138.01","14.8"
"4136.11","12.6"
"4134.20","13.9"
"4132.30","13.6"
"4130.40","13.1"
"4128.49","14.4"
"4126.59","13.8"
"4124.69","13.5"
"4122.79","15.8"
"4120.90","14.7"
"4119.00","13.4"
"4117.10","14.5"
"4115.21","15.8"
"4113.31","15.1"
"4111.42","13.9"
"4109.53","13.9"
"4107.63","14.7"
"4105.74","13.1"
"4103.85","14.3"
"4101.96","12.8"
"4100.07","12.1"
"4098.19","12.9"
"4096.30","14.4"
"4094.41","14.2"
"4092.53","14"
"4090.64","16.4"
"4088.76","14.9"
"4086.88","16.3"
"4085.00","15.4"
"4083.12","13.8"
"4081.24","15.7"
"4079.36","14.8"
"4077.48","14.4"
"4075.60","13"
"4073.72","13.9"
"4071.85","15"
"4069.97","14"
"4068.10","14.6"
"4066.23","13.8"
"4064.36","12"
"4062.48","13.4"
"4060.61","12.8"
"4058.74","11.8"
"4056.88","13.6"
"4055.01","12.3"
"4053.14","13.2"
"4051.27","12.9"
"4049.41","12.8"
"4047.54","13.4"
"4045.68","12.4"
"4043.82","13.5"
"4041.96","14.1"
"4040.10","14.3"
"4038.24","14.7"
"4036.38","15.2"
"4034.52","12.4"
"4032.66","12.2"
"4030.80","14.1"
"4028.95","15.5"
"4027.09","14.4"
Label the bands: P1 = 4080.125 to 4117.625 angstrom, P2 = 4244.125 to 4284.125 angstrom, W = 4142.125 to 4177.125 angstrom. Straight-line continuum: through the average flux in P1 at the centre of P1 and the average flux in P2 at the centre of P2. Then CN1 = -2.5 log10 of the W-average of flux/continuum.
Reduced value 0.08 mag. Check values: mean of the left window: 14.4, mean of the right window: 14.9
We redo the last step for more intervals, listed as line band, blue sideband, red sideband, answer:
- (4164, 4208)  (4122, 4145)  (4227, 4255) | 0.060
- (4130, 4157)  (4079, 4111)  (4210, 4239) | 0.054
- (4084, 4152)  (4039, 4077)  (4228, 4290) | -0.023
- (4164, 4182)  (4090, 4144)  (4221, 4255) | 0.077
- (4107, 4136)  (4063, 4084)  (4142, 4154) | -0.049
